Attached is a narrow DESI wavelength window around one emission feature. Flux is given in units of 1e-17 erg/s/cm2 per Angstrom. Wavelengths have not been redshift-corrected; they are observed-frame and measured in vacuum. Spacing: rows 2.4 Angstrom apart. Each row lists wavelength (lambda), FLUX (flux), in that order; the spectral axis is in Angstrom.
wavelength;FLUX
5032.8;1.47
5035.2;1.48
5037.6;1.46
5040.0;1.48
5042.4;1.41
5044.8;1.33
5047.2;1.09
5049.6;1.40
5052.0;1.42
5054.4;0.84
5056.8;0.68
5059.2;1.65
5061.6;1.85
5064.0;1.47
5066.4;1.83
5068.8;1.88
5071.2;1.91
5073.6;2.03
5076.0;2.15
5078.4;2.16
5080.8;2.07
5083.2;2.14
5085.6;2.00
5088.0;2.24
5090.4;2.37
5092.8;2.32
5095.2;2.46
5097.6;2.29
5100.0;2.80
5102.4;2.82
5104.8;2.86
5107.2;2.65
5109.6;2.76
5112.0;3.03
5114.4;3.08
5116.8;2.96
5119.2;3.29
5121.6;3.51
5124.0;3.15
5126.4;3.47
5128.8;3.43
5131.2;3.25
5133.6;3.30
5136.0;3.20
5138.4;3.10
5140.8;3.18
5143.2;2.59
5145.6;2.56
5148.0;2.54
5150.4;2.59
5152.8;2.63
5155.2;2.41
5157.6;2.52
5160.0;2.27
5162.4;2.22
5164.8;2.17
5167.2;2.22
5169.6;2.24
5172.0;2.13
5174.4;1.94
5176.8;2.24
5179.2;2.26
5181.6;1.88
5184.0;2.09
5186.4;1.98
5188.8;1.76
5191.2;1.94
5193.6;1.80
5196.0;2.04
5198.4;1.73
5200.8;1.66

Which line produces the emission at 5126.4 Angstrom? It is C IV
